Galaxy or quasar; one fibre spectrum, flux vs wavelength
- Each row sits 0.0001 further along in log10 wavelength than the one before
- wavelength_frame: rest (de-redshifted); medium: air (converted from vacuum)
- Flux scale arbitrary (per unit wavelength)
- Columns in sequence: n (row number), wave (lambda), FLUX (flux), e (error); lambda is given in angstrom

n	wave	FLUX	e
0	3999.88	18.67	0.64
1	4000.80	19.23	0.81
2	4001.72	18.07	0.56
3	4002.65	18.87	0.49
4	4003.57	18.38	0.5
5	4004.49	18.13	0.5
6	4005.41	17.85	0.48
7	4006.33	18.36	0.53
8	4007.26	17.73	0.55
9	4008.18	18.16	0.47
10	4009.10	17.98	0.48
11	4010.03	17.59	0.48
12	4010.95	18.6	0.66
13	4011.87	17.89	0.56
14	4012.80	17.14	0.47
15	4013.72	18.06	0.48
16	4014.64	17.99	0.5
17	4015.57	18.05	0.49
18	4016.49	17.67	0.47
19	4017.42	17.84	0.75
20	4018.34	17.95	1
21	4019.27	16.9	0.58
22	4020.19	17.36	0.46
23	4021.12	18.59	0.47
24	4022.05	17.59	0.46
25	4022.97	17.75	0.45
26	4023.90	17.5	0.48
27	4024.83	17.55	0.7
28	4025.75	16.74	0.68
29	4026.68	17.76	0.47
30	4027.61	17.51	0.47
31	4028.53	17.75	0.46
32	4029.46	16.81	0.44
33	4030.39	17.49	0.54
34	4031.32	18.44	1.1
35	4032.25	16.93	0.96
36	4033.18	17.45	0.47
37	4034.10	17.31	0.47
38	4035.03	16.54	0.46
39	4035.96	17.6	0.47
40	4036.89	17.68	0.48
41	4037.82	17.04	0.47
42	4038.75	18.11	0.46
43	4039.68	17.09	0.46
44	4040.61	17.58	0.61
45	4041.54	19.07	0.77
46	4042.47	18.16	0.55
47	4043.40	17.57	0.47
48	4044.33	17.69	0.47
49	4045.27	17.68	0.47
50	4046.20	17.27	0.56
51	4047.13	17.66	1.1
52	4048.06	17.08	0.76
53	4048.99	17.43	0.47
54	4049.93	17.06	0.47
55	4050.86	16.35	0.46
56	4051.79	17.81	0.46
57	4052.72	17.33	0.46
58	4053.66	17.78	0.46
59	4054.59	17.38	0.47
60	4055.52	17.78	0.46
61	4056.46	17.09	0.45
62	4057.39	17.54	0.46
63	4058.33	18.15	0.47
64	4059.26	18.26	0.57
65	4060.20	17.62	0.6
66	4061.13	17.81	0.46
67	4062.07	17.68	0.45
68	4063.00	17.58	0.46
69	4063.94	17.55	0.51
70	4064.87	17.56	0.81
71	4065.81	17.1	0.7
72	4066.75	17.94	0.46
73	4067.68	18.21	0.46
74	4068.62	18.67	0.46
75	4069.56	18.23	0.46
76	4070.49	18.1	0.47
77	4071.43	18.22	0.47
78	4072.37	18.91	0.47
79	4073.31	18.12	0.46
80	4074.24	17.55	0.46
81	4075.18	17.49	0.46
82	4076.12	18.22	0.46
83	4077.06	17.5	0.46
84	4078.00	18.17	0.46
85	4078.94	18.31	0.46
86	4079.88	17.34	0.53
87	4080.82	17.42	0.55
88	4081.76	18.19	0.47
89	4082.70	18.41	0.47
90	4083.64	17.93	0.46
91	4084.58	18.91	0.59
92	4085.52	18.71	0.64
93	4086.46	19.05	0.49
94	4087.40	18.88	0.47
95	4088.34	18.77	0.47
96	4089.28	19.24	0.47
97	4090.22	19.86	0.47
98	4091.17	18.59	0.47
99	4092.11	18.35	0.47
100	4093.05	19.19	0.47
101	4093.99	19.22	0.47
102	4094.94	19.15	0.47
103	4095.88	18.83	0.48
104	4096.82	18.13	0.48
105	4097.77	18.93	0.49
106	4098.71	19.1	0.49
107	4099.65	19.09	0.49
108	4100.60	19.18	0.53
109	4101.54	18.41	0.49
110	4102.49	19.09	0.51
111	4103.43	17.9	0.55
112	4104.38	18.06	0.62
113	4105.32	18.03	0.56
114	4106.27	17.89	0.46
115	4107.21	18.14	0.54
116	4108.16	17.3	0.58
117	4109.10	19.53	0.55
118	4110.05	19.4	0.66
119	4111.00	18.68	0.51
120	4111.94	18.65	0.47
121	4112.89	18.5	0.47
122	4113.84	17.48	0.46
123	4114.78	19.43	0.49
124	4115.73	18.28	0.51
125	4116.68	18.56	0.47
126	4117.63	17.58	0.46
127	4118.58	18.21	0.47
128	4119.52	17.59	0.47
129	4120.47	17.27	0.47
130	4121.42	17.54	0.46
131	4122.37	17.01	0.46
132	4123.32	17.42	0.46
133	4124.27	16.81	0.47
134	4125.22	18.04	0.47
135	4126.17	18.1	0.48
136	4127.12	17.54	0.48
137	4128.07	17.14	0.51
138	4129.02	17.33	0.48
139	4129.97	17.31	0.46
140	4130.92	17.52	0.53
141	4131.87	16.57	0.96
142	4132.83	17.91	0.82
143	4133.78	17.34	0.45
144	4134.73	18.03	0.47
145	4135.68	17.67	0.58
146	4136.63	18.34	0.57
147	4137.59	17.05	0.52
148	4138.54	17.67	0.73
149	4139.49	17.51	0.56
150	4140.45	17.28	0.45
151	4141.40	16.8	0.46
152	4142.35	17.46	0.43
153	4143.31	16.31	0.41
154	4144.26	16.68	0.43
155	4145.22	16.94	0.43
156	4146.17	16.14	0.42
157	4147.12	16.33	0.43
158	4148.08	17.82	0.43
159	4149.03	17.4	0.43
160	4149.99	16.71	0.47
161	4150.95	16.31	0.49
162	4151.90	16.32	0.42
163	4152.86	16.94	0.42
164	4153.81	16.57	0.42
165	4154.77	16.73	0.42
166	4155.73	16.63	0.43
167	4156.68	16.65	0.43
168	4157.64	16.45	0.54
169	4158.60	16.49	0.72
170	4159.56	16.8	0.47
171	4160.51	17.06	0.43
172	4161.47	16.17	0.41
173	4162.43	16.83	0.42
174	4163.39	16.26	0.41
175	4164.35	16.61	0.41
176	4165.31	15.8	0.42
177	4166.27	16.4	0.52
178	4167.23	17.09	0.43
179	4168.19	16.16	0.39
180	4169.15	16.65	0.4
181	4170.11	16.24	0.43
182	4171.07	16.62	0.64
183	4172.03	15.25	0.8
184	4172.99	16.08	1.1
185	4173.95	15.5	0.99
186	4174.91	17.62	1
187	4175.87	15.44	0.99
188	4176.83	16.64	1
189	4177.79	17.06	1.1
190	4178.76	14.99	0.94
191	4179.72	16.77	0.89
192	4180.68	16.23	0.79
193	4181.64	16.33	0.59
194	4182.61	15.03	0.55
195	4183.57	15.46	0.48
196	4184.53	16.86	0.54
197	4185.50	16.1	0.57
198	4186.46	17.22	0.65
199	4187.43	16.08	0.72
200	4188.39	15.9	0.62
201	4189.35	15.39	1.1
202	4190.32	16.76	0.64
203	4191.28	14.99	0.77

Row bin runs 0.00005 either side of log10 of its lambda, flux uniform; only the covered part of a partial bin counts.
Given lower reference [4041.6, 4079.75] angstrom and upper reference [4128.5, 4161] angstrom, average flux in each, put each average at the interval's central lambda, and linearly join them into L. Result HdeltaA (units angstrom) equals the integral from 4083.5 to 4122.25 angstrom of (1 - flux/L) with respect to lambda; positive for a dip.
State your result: -2.6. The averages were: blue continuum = 17.7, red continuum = 17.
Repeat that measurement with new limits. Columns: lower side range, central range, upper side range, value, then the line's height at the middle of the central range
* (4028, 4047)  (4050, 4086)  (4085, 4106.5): 0.7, 18.2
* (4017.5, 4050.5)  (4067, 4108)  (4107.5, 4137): -1.6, 17.7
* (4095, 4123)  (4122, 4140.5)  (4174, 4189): 0.2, 17.7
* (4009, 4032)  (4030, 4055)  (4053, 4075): 0.4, 17.8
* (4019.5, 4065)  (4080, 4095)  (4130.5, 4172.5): -1.3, 17.3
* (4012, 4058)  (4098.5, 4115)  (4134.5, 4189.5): -1.5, 17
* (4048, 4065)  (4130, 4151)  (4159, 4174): -0.7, 16.6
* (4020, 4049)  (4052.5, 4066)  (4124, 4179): -0.2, 17.4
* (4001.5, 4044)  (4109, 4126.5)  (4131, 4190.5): -1.1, 17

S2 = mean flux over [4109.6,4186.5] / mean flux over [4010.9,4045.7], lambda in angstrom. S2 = 1.0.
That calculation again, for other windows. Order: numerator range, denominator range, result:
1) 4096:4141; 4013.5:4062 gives 1.02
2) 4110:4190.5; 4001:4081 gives 0.96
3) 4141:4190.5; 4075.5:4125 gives 0.90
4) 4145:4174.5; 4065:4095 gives 0.90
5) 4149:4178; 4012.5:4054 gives 0.94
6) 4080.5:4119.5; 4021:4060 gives 1.06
